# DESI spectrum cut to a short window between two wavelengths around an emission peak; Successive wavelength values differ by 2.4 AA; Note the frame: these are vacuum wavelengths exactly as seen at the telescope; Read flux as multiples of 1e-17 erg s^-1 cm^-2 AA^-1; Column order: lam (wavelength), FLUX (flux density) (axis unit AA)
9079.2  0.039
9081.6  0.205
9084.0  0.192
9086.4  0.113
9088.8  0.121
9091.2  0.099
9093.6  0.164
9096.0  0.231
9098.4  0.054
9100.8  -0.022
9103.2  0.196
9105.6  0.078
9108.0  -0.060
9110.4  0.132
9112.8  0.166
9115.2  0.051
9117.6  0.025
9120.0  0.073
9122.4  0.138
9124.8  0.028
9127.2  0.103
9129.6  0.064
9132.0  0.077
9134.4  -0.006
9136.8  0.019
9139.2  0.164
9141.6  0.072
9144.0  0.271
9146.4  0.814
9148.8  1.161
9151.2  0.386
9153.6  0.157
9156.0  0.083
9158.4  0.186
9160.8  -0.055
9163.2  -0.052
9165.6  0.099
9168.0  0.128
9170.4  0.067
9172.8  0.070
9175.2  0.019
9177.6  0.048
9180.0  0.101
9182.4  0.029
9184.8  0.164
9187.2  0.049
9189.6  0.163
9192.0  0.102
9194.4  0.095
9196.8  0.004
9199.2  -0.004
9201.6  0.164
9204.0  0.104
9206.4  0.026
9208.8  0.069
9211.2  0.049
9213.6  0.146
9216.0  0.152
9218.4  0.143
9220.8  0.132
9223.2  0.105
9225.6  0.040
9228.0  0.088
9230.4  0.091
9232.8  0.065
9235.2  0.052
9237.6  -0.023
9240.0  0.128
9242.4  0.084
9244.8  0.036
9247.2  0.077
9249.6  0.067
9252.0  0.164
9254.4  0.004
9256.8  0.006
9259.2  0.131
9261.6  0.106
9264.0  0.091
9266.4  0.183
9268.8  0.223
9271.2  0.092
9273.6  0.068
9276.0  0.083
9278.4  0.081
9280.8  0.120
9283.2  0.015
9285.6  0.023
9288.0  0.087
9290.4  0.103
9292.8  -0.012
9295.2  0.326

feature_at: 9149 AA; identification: [O III] 5007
